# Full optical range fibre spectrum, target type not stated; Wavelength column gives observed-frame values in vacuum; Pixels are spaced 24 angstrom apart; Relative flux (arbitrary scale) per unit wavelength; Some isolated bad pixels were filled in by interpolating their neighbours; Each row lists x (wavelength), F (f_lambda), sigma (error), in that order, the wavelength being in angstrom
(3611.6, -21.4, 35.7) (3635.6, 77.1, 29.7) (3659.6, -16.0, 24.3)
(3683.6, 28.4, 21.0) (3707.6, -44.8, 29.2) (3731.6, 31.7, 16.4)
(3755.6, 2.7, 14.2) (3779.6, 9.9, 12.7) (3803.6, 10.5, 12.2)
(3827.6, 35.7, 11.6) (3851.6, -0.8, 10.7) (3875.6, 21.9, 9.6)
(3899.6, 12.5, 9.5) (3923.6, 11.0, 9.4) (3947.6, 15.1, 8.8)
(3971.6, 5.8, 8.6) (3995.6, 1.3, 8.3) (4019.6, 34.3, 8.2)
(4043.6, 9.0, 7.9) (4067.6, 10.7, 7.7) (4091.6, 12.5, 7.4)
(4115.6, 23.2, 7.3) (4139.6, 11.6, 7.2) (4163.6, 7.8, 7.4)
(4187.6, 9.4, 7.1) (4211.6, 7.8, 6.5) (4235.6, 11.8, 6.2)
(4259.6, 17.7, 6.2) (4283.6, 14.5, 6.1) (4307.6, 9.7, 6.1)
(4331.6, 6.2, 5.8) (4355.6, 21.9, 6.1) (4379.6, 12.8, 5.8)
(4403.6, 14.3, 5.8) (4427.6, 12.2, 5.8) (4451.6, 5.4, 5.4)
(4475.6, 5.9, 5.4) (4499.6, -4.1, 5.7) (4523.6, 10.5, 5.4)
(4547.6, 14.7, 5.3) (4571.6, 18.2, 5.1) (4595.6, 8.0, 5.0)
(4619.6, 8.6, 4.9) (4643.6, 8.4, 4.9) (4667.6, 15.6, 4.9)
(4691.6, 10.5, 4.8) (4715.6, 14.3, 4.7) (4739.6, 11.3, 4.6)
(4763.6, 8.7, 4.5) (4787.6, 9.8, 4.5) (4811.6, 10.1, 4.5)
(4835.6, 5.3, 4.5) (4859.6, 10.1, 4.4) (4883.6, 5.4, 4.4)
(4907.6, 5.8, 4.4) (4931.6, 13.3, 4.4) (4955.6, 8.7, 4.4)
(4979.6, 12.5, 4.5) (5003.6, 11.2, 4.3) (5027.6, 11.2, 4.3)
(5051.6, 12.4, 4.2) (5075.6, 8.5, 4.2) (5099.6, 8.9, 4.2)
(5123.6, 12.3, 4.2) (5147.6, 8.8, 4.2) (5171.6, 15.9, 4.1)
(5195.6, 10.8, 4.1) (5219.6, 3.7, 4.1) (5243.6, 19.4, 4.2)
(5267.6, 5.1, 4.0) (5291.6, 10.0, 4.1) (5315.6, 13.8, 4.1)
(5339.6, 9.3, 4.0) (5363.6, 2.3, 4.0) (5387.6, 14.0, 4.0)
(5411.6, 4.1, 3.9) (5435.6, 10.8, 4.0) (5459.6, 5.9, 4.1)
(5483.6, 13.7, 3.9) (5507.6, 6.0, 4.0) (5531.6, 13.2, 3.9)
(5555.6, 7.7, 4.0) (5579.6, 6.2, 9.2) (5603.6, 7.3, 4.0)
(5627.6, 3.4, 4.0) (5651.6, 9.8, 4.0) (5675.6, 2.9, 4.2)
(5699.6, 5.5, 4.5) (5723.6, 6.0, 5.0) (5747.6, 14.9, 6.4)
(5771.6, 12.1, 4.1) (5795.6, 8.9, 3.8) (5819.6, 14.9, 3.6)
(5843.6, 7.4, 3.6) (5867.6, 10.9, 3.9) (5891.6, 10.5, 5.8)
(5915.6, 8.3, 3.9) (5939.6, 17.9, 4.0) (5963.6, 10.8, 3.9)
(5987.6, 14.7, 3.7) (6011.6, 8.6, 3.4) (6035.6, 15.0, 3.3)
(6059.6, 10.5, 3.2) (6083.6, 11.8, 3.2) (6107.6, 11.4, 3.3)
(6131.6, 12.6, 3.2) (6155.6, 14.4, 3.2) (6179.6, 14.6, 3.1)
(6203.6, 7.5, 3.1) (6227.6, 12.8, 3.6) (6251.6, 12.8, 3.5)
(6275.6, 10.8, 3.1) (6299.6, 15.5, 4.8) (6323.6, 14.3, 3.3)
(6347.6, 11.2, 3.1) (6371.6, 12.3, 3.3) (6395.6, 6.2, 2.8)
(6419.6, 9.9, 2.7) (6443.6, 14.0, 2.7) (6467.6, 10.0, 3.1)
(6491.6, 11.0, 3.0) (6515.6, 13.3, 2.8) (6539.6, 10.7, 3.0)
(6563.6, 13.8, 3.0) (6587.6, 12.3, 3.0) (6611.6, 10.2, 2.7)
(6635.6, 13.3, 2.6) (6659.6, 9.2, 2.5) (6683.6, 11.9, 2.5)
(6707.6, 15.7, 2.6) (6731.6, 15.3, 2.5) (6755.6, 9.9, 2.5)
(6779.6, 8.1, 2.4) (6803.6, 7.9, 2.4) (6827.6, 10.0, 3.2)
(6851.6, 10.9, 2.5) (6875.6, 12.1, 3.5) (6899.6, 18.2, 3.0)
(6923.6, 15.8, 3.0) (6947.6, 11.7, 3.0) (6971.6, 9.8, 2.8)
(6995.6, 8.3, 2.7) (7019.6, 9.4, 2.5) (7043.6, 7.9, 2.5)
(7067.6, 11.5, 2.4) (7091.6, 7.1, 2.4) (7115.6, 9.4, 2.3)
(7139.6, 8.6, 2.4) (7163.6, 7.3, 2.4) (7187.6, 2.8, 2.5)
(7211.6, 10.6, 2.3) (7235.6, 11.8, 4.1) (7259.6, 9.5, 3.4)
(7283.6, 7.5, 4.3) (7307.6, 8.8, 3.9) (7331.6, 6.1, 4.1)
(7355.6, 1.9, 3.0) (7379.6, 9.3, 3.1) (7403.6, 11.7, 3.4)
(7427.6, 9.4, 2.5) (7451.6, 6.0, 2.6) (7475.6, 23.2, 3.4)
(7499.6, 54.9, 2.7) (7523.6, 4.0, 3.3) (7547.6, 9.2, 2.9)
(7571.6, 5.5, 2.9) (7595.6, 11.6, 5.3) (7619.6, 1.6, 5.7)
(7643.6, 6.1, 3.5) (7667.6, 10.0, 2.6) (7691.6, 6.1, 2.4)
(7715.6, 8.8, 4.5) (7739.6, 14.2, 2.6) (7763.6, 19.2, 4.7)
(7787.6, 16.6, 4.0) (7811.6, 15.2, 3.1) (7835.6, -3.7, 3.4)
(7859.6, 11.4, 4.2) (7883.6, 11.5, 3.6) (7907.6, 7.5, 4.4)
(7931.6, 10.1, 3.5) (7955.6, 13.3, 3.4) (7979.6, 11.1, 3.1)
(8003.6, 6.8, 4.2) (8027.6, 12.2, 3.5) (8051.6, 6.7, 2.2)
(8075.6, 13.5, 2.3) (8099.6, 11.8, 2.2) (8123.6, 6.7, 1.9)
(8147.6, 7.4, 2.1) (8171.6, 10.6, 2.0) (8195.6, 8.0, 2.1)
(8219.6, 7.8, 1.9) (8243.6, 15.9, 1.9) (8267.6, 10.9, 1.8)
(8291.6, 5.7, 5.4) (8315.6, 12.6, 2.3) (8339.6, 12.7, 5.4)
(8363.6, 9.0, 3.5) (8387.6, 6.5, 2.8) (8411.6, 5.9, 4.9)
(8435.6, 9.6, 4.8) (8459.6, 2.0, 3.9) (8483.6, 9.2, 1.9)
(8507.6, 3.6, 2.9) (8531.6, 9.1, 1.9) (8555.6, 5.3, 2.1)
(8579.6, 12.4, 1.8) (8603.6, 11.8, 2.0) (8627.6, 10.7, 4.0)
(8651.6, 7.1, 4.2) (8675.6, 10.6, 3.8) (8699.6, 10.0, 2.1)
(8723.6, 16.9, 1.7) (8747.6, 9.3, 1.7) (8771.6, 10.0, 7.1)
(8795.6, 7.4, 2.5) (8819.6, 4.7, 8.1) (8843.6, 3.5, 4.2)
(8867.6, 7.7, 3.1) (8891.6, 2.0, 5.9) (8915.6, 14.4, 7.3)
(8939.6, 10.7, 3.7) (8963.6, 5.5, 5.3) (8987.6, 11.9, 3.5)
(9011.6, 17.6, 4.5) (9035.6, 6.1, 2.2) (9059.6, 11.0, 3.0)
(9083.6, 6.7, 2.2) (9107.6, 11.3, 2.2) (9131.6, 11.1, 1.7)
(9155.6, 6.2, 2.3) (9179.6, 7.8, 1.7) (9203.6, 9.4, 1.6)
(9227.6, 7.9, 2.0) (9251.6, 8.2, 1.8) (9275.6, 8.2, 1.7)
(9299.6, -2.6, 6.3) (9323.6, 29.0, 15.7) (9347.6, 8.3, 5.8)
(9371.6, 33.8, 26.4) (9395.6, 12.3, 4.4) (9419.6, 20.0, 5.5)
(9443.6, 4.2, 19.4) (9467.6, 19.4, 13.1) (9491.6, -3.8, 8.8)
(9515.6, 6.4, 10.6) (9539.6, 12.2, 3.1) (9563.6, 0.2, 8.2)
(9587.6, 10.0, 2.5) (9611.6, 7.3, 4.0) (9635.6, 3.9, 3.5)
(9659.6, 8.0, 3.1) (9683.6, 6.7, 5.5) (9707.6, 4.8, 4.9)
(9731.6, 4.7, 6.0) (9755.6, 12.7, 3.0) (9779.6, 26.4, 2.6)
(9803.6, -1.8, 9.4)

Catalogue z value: 1.01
